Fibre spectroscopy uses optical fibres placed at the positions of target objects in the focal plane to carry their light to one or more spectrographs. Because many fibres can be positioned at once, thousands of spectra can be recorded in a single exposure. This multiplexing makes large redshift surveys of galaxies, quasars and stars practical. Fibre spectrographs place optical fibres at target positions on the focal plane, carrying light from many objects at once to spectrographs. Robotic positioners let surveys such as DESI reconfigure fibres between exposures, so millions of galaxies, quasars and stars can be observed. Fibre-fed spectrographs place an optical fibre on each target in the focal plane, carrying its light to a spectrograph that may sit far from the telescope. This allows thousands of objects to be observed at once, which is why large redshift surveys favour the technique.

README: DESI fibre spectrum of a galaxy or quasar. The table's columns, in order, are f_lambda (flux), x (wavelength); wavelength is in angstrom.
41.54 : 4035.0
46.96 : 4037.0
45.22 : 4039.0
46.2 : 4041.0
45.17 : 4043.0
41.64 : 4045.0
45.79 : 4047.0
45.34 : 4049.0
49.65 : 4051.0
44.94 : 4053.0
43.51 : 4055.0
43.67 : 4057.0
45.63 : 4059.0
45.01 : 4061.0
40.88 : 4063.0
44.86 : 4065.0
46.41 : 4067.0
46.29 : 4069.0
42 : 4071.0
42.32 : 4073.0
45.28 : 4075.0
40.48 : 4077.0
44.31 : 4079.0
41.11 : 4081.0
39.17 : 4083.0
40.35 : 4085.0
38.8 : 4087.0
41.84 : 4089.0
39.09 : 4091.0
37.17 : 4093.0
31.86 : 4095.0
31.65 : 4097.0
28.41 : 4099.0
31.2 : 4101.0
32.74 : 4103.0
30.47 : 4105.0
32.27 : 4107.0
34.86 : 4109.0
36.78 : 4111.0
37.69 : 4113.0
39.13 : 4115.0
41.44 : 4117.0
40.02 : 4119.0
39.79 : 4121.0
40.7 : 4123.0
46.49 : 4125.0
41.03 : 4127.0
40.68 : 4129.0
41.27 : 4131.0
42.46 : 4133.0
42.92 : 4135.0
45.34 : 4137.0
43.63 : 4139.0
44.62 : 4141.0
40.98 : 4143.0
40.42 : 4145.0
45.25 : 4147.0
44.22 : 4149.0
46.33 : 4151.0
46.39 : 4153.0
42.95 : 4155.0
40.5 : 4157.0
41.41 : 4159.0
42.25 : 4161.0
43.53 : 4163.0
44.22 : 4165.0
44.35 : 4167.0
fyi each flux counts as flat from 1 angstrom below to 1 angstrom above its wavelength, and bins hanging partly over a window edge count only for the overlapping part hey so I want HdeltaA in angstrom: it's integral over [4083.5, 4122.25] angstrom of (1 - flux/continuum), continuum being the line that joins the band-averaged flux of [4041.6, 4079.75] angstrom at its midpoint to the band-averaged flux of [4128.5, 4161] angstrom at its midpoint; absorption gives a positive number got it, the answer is 6.7 angstrom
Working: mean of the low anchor 44.4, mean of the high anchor 43.1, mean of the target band 36.2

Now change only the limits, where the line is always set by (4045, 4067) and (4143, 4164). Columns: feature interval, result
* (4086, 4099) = 2.39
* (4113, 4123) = 0.89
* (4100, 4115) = 3.38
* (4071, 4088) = 1.13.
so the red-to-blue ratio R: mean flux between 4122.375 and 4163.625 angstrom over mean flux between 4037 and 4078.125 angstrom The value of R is 0.97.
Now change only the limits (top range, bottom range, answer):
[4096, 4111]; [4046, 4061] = 0.70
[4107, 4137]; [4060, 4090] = 0.95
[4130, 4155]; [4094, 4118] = 1.28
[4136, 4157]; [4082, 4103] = 1.22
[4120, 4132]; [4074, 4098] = 1.06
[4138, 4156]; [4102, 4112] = 1.31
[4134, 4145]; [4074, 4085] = 1.03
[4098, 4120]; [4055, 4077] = 0.79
